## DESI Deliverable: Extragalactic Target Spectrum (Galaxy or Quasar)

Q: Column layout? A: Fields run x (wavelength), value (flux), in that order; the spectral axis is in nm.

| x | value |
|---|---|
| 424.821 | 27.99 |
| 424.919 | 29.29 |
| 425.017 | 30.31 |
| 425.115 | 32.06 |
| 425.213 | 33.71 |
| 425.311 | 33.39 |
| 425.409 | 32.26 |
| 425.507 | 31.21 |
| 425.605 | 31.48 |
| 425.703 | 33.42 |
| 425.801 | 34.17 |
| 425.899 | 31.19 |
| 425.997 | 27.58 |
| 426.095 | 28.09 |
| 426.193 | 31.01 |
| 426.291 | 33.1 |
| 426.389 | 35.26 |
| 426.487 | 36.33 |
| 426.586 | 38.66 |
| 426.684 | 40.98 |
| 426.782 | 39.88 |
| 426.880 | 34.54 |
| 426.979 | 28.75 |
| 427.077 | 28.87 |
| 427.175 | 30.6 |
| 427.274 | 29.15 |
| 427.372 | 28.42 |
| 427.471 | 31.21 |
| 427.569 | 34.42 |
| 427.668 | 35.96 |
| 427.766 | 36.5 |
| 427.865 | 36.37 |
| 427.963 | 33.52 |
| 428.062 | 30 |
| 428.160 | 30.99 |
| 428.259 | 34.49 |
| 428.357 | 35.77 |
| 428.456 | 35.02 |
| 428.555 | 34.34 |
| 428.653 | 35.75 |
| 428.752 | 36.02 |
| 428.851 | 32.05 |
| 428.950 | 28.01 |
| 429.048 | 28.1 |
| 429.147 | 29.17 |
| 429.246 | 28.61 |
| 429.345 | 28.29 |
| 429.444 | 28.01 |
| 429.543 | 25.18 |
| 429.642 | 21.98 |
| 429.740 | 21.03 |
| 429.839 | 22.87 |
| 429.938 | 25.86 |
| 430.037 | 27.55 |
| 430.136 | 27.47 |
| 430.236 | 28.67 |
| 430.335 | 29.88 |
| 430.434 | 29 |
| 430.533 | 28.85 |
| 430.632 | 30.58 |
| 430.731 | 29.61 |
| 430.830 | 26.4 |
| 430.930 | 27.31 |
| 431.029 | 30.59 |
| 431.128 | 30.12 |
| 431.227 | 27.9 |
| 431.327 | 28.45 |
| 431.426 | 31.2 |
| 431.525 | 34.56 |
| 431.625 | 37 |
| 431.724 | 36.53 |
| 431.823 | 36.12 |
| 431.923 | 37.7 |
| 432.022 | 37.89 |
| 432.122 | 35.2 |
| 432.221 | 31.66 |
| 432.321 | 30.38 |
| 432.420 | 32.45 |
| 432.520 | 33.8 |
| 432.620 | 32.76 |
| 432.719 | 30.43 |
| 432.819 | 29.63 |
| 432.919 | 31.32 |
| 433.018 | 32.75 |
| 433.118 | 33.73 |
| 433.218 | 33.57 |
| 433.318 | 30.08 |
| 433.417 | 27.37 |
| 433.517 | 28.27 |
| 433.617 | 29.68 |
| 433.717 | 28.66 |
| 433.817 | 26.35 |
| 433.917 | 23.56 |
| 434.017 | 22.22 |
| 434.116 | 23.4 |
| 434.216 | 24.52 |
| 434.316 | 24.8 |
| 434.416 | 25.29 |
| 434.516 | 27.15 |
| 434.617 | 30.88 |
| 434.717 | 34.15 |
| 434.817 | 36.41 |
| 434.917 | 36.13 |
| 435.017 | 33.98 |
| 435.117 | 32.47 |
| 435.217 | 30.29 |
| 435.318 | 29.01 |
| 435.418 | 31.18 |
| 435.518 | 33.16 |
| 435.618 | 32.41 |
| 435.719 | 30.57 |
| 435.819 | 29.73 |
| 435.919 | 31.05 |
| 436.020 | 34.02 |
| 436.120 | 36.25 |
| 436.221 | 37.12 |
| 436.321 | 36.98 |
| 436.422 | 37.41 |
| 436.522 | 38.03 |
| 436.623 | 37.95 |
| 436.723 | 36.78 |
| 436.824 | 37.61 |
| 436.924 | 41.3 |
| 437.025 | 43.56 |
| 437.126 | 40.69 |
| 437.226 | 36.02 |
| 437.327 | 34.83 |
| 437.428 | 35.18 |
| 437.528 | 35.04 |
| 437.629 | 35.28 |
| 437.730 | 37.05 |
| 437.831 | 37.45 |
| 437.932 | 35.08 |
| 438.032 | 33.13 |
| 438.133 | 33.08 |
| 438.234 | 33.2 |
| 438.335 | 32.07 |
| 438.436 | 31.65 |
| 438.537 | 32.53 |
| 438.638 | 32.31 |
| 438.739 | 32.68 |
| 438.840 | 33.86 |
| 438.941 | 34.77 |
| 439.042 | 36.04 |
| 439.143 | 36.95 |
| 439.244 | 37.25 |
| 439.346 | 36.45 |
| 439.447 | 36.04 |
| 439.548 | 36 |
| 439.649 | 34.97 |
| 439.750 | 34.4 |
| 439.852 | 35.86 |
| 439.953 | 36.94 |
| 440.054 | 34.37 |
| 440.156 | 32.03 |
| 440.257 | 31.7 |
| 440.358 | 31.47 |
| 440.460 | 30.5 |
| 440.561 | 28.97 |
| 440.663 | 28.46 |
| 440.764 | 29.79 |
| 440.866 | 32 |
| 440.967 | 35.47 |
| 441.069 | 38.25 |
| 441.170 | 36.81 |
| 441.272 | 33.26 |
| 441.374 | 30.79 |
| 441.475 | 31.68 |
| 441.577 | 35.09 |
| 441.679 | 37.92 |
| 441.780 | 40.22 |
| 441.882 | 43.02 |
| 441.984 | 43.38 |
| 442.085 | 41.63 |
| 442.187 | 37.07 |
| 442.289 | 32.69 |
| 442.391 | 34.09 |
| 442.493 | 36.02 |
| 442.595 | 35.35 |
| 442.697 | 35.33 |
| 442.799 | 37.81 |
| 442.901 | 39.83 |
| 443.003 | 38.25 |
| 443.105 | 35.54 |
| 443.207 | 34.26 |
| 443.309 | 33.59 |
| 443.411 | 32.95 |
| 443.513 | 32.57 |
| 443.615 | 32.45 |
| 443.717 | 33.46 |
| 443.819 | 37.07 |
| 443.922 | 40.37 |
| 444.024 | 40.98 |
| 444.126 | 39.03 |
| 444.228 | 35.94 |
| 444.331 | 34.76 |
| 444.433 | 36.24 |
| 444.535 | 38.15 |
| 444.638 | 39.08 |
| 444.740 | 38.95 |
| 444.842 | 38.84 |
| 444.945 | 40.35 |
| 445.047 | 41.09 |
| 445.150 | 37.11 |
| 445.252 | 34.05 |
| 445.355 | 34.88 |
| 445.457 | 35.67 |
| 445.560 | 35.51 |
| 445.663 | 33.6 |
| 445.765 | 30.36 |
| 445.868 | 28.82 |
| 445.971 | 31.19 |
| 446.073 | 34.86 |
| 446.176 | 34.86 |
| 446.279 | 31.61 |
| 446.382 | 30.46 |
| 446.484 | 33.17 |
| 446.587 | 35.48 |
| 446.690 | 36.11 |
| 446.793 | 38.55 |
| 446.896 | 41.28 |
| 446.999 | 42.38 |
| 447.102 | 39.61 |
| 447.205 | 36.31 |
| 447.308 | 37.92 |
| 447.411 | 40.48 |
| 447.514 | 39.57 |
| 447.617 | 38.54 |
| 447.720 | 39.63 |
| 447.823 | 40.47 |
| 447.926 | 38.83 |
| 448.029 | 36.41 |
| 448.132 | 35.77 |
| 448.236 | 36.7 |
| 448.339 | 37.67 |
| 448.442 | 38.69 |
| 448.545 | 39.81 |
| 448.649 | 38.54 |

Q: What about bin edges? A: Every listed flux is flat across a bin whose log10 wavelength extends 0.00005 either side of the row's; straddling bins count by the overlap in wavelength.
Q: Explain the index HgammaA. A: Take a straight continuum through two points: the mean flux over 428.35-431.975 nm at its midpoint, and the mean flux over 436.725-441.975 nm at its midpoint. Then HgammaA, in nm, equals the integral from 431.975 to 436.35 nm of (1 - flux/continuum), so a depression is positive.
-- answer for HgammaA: 0.17 nm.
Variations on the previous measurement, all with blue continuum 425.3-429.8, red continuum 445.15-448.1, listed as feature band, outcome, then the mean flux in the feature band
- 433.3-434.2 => 0.19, 26.4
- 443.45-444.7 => -0.04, 36.7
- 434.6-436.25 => 0.04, 32.9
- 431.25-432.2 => -0.05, 34.7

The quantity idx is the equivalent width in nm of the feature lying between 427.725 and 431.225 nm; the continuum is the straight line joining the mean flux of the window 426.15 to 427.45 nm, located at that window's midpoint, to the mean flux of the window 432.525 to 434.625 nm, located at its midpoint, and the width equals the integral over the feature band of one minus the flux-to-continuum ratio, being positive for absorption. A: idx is 0.19 nm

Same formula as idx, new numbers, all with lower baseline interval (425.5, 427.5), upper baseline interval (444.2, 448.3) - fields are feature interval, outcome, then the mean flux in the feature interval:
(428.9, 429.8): 0.18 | 26.5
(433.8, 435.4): 0.25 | 28.9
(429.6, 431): 0.27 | 27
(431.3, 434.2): 0.23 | 31.2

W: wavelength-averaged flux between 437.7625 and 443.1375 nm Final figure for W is 34.9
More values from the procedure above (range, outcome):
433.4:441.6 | 33.2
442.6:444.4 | 36.1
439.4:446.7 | 35.3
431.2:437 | 32.2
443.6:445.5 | 37.4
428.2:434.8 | 30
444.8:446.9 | 35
